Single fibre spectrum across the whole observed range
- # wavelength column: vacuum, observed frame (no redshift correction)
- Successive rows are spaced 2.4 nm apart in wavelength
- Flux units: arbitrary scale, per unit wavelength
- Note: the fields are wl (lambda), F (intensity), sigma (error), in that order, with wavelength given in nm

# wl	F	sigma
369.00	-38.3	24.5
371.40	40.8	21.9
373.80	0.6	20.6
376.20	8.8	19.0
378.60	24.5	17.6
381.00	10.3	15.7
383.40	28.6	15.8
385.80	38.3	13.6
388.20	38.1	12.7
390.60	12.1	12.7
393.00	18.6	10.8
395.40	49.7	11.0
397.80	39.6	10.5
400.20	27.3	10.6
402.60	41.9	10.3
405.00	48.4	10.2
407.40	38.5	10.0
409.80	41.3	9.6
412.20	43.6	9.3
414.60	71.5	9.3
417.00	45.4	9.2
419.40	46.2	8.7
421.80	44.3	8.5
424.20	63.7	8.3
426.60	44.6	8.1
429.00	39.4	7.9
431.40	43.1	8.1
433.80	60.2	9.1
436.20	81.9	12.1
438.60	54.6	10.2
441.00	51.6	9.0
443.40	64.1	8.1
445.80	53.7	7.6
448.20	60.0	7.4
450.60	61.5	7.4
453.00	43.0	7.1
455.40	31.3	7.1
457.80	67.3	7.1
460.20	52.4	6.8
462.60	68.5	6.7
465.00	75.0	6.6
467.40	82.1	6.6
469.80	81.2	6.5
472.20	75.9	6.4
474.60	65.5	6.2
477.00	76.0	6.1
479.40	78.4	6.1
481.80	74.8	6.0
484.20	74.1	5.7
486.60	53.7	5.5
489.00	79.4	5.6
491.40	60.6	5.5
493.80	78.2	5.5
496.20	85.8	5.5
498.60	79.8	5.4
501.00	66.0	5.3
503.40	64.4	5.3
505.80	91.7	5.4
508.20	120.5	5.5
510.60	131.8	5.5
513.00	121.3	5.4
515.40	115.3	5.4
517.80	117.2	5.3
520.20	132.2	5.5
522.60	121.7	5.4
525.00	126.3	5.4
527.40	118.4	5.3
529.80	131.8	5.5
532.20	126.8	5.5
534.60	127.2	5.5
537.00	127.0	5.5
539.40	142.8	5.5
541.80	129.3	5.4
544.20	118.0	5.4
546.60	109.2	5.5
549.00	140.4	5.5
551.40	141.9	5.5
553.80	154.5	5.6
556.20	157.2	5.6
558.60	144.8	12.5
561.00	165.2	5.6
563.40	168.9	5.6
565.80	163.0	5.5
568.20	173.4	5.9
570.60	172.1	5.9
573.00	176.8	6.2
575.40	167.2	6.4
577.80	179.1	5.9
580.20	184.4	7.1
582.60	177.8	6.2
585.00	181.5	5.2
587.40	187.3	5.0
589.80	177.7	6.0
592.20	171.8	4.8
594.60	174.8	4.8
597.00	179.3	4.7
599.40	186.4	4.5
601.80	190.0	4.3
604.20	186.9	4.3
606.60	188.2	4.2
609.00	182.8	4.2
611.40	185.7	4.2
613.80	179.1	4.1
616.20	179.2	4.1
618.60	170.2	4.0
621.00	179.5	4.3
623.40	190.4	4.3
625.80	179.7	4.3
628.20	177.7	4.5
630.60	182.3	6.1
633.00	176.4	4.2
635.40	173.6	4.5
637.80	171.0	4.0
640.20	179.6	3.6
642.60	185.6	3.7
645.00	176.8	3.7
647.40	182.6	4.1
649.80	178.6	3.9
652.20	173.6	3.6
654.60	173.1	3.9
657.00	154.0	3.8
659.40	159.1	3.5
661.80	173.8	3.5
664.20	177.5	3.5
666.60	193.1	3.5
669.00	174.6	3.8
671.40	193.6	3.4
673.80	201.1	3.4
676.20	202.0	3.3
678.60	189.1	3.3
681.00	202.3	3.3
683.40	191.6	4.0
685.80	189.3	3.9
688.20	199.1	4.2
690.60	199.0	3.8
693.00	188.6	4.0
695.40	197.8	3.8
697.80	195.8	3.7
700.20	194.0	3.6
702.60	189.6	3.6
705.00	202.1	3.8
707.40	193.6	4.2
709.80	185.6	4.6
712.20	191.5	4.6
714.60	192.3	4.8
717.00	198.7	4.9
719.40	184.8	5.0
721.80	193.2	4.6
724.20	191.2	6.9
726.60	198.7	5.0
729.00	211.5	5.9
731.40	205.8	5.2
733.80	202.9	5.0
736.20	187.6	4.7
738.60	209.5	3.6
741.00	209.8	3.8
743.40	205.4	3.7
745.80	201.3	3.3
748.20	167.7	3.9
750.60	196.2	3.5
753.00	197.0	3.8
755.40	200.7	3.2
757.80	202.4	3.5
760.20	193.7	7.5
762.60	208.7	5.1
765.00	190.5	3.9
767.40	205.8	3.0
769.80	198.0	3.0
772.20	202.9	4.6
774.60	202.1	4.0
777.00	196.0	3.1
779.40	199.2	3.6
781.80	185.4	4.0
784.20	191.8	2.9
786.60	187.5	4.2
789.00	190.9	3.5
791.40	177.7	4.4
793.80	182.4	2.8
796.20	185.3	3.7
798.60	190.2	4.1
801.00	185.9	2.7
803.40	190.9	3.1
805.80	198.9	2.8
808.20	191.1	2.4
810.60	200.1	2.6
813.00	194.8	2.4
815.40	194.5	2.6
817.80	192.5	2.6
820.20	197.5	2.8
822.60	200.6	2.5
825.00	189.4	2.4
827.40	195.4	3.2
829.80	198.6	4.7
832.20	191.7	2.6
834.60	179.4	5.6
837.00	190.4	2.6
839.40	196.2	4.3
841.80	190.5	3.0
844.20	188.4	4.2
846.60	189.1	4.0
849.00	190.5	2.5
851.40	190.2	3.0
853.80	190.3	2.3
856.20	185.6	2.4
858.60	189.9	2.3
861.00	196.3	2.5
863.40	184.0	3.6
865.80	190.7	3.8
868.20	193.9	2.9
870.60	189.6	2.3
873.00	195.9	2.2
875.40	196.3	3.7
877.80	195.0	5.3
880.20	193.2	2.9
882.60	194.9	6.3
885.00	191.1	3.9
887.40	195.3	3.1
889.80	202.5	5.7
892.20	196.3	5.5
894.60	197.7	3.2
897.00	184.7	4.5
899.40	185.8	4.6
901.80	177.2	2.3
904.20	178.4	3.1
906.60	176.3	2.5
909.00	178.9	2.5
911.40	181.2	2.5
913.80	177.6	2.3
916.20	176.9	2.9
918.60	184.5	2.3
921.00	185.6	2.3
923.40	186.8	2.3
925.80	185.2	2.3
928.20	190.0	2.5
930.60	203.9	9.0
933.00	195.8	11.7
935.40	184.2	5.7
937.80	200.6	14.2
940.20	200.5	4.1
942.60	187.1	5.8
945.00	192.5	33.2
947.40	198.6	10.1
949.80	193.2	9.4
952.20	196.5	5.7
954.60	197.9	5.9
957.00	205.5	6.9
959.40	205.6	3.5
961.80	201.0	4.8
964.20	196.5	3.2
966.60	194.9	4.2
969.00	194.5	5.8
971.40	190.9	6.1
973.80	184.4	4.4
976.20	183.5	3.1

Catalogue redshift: 0.270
